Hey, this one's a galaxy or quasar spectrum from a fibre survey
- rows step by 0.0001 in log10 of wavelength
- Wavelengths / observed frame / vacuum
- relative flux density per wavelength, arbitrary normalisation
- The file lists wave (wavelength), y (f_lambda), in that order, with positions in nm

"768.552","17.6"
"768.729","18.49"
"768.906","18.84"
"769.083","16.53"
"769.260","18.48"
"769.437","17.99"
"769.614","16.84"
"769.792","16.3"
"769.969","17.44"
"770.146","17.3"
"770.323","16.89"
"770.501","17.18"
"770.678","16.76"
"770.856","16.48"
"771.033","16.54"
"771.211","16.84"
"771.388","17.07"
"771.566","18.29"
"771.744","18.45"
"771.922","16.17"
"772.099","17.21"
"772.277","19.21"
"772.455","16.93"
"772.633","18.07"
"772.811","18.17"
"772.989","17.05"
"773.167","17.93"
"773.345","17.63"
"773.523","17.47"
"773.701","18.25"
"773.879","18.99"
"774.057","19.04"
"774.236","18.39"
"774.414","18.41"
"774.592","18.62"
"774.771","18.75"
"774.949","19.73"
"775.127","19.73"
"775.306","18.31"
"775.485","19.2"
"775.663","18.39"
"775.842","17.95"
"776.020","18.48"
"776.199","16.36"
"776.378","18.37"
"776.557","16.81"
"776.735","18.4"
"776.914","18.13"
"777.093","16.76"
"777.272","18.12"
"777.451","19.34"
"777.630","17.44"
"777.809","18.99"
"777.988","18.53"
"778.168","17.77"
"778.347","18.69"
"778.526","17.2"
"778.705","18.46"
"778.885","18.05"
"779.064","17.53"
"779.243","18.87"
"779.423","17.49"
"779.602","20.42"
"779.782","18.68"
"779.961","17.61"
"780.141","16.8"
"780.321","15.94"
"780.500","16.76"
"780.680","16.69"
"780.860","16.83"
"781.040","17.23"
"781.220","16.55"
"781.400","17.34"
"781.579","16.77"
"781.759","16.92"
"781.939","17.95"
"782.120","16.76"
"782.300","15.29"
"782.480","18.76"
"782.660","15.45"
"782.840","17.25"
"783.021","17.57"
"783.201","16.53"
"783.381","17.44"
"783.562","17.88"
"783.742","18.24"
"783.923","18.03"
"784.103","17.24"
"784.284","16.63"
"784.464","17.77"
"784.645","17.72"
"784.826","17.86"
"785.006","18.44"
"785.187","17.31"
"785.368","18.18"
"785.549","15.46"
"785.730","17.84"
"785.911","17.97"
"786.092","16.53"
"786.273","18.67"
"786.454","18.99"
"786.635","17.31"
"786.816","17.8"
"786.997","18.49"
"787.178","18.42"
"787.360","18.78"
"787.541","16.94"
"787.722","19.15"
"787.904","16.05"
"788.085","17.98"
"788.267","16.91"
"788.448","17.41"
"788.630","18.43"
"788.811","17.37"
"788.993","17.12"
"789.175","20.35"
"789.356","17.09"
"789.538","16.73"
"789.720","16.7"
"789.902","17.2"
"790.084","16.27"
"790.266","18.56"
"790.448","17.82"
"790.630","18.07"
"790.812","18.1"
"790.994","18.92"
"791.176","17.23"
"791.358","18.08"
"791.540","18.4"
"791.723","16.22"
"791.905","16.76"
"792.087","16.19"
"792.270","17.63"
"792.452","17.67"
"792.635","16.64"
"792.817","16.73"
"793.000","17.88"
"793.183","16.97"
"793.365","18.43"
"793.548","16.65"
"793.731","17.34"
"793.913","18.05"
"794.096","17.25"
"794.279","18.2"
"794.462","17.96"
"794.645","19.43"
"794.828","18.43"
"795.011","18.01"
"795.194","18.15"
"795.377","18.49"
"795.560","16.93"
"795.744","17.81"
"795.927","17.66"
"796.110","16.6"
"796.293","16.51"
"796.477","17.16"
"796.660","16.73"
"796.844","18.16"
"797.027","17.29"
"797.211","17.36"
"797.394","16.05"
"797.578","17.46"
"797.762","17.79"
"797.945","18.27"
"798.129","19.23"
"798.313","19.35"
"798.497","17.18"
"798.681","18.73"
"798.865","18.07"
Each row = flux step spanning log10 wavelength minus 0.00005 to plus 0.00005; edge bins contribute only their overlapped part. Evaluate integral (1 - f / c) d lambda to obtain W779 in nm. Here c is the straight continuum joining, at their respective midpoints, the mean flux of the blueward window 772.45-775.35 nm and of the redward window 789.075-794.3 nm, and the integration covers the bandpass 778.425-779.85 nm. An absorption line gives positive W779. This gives -0.018 nm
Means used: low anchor 18.4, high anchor 17.5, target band 18.3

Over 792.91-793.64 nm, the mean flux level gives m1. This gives 17.5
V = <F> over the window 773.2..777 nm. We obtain 18.3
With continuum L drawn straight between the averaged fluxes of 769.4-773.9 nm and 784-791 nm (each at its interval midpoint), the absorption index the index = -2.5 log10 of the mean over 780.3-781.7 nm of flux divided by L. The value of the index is 0.05 mag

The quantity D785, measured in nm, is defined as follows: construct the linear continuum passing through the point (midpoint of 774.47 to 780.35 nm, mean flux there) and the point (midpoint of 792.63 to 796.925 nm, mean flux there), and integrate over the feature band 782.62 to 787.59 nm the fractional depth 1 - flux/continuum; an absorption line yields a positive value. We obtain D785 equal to 0.09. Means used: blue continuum 18.2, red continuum 17.6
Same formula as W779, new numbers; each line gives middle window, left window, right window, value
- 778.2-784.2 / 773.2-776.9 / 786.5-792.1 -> 0.209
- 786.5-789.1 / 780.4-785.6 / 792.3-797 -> -0.059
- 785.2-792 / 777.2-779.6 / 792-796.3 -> 0.058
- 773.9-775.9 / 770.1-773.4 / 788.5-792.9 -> -0.161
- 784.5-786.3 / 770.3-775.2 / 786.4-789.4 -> 0.035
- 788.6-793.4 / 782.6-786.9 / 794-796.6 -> 0.036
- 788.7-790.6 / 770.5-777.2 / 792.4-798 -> 0.010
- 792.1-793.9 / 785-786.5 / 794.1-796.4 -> 0.047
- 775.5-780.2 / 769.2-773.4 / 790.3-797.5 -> -0.180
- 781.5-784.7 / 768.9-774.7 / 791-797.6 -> 0.058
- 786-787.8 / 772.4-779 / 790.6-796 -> -0.024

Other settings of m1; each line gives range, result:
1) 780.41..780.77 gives 16.7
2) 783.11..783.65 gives 17.3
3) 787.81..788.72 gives 17.3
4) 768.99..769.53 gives 17.7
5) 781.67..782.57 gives 17.1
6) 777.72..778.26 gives 18.4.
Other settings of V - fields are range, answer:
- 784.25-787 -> 17.7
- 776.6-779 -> 18.1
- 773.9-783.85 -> 17.8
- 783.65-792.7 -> 17.6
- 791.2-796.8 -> 17.5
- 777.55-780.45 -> 18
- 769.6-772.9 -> 17.3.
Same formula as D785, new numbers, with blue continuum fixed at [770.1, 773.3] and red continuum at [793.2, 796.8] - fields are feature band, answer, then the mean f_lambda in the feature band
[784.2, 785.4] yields -0.01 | 17.7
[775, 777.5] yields -0.11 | 18.2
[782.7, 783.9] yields 0.01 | 17.4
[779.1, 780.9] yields -0.02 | 17.6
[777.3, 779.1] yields -0.08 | 18.2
